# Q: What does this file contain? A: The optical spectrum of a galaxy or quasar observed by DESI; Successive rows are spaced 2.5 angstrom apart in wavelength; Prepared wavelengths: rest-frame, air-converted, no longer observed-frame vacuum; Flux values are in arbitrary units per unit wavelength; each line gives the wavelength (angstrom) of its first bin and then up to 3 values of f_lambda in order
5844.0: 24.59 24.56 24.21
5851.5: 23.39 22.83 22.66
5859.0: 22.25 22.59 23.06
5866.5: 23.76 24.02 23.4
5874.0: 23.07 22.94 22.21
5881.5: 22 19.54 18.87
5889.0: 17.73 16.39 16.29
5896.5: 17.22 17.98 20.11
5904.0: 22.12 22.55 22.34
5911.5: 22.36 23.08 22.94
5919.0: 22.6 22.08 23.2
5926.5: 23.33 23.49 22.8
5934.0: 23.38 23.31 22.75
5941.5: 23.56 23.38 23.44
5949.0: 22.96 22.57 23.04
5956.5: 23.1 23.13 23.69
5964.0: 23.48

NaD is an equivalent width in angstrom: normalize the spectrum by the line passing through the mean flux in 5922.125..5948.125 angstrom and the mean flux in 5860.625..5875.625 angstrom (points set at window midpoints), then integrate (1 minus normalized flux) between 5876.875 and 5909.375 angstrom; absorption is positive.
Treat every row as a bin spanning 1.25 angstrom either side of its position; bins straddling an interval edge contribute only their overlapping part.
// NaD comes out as 5.07 angstrom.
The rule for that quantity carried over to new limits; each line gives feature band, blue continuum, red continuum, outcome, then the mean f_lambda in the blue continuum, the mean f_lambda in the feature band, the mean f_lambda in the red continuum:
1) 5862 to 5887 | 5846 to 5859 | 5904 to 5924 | 0.73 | 23.3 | 22.4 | 22.6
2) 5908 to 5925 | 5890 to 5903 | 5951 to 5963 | -2.77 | 17.7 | 22.7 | 23.1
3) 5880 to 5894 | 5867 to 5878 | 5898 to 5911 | 2.28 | 23.4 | 18.7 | 21.2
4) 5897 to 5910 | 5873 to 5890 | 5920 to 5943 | 0.66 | 20.9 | 20.8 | 23.1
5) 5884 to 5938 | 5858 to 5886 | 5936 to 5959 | 4.07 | 22.5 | 21.1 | 23.1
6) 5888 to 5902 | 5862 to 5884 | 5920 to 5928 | 3.29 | 22.8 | 17.5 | 22.9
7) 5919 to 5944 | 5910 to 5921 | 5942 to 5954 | -0.21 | 22.7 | 23.1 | 23.1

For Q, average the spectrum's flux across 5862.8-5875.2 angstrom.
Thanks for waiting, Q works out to 23.5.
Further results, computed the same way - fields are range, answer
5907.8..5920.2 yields 22.7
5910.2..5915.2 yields 22.7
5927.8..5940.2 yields 23.1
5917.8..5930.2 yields 22.9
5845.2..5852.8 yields 24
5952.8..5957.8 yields 23.1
